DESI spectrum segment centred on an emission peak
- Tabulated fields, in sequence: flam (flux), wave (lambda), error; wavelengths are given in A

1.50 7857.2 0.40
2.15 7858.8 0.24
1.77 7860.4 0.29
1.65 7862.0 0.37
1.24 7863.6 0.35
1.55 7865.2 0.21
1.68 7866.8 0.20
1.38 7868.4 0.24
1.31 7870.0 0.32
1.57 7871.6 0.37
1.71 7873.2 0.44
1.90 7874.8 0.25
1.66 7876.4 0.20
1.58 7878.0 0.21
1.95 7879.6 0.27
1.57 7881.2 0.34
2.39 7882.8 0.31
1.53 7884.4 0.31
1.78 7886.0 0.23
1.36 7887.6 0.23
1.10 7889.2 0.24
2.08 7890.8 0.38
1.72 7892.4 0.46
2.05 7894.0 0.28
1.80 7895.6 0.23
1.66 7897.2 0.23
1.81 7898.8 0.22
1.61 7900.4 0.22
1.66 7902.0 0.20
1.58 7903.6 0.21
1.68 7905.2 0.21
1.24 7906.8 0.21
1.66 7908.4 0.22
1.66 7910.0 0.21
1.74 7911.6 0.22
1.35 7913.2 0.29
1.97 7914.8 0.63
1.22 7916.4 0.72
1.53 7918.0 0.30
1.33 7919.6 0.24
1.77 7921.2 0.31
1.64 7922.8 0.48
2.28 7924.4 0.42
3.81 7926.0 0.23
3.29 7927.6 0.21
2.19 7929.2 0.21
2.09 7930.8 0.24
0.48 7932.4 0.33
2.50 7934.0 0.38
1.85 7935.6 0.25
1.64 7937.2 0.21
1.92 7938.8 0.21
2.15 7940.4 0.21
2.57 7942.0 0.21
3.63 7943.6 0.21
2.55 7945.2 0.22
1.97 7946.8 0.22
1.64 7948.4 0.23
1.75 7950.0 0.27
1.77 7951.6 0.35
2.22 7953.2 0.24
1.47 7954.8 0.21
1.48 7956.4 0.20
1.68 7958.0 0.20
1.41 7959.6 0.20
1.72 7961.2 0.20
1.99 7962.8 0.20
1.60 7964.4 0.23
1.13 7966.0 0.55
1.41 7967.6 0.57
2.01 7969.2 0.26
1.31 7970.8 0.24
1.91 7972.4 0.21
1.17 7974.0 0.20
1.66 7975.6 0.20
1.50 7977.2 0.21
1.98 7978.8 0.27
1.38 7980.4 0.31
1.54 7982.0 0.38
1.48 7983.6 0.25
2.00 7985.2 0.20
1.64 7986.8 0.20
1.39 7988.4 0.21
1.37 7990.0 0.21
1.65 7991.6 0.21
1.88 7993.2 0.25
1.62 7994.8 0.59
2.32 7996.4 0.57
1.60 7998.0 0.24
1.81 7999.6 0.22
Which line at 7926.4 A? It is [S II]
